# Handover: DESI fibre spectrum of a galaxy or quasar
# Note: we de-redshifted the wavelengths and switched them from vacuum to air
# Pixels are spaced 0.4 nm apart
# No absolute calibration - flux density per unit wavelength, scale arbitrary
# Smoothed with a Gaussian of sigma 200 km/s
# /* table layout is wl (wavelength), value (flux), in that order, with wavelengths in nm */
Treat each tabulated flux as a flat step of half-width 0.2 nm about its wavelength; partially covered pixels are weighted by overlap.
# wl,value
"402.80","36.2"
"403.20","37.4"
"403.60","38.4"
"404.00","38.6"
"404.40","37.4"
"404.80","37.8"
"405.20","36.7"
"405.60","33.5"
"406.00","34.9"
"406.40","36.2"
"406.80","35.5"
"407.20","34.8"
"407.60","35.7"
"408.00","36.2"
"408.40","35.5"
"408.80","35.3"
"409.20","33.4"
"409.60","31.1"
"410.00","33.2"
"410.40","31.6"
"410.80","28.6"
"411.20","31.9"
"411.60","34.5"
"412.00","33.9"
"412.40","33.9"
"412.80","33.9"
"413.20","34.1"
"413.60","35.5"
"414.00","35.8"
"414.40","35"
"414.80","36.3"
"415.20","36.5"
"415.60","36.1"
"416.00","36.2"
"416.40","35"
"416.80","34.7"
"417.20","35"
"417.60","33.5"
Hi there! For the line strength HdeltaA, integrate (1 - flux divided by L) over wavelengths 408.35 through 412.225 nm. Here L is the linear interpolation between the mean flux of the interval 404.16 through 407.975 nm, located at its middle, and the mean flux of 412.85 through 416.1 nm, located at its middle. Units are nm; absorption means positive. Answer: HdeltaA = 0.318 nm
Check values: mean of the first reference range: 35.9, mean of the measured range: 32.8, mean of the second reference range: 35.6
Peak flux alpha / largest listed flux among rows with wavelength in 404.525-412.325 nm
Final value 37.8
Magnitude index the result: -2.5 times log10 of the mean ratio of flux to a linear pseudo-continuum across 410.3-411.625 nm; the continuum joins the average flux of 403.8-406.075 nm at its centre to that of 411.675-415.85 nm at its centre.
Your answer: 0.14 mag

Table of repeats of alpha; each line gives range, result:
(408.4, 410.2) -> 35.3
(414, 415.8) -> 36.5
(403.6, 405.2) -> 38.6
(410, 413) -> 34.5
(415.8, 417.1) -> 36.2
